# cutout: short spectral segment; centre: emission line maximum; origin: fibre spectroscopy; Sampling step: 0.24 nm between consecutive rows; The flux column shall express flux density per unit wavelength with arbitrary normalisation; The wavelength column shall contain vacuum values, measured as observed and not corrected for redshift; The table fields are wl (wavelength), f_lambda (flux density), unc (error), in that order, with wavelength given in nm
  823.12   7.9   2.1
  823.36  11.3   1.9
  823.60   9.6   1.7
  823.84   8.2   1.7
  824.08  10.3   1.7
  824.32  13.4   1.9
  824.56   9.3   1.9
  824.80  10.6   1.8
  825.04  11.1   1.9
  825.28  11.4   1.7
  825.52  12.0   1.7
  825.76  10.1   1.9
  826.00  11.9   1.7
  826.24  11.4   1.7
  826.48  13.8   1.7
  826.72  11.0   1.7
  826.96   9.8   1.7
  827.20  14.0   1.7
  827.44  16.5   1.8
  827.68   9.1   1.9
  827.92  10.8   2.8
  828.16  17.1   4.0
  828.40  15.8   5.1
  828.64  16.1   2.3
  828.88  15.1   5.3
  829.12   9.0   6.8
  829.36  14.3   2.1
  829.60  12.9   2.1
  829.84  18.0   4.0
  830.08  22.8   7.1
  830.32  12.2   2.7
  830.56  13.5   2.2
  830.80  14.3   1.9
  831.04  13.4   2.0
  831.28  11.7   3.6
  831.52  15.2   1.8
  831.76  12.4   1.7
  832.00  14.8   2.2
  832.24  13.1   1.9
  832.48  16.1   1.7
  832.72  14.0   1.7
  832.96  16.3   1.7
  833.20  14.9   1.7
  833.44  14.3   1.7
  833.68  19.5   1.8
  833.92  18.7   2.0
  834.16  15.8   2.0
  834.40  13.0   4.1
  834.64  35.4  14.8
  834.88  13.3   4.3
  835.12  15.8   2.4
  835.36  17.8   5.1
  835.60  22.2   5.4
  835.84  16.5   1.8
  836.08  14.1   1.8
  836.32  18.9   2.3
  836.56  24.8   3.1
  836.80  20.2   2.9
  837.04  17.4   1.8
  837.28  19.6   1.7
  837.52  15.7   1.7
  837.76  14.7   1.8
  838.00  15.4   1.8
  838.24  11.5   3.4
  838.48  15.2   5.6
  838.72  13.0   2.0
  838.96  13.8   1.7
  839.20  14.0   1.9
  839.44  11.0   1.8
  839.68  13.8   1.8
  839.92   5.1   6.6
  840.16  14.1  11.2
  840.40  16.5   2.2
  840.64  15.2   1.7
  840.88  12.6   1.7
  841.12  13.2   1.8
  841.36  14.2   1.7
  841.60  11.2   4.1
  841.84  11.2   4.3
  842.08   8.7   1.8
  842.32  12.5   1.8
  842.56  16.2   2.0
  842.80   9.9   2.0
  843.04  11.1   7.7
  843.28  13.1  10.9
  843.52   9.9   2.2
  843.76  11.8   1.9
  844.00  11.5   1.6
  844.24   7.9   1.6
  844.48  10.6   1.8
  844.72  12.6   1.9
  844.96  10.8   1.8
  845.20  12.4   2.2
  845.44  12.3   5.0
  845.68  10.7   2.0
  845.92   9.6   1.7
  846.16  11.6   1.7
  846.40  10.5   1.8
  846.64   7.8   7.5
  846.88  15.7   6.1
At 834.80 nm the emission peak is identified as Mg II 2798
